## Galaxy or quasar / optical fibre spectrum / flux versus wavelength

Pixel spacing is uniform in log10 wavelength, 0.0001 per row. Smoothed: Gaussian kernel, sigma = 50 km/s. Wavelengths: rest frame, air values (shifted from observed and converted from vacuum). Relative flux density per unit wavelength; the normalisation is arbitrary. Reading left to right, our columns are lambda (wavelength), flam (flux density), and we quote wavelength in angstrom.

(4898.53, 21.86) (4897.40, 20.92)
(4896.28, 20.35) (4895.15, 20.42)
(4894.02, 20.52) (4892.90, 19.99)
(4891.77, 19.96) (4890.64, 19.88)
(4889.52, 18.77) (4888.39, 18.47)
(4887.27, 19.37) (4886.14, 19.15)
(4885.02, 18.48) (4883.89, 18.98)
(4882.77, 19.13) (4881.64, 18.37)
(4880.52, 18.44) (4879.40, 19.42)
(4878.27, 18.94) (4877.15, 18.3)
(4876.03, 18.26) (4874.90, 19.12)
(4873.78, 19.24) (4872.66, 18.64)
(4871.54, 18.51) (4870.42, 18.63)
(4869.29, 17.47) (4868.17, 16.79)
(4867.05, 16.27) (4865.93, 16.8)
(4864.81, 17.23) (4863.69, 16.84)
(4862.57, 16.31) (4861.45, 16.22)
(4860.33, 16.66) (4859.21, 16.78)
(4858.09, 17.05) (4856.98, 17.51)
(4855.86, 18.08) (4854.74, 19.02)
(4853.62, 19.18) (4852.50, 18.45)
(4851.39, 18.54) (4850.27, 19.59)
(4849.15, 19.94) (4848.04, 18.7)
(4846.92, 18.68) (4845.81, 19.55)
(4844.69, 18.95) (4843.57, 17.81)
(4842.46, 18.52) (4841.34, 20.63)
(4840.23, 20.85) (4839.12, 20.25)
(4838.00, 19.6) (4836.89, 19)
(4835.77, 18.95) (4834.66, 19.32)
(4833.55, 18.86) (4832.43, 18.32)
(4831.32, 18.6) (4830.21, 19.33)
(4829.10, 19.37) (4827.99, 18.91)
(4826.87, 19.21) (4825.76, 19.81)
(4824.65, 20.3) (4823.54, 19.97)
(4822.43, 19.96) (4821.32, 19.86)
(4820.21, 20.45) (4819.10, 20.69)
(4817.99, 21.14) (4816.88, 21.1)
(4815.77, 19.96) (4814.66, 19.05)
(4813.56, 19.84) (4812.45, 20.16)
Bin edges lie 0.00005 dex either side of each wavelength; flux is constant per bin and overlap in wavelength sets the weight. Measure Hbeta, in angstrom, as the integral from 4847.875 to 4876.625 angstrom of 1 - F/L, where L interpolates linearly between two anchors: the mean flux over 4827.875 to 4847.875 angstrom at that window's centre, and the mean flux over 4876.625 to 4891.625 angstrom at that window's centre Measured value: 1.7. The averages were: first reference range 19.2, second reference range 18.9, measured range 17.9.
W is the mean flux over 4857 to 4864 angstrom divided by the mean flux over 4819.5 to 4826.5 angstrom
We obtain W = 0.83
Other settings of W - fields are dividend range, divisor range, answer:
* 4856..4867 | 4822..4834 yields 0.87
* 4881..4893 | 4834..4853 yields 0.99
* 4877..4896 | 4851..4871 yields 1.10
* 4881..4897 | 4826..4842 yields 1.00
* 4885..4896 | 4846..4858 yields 1.04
